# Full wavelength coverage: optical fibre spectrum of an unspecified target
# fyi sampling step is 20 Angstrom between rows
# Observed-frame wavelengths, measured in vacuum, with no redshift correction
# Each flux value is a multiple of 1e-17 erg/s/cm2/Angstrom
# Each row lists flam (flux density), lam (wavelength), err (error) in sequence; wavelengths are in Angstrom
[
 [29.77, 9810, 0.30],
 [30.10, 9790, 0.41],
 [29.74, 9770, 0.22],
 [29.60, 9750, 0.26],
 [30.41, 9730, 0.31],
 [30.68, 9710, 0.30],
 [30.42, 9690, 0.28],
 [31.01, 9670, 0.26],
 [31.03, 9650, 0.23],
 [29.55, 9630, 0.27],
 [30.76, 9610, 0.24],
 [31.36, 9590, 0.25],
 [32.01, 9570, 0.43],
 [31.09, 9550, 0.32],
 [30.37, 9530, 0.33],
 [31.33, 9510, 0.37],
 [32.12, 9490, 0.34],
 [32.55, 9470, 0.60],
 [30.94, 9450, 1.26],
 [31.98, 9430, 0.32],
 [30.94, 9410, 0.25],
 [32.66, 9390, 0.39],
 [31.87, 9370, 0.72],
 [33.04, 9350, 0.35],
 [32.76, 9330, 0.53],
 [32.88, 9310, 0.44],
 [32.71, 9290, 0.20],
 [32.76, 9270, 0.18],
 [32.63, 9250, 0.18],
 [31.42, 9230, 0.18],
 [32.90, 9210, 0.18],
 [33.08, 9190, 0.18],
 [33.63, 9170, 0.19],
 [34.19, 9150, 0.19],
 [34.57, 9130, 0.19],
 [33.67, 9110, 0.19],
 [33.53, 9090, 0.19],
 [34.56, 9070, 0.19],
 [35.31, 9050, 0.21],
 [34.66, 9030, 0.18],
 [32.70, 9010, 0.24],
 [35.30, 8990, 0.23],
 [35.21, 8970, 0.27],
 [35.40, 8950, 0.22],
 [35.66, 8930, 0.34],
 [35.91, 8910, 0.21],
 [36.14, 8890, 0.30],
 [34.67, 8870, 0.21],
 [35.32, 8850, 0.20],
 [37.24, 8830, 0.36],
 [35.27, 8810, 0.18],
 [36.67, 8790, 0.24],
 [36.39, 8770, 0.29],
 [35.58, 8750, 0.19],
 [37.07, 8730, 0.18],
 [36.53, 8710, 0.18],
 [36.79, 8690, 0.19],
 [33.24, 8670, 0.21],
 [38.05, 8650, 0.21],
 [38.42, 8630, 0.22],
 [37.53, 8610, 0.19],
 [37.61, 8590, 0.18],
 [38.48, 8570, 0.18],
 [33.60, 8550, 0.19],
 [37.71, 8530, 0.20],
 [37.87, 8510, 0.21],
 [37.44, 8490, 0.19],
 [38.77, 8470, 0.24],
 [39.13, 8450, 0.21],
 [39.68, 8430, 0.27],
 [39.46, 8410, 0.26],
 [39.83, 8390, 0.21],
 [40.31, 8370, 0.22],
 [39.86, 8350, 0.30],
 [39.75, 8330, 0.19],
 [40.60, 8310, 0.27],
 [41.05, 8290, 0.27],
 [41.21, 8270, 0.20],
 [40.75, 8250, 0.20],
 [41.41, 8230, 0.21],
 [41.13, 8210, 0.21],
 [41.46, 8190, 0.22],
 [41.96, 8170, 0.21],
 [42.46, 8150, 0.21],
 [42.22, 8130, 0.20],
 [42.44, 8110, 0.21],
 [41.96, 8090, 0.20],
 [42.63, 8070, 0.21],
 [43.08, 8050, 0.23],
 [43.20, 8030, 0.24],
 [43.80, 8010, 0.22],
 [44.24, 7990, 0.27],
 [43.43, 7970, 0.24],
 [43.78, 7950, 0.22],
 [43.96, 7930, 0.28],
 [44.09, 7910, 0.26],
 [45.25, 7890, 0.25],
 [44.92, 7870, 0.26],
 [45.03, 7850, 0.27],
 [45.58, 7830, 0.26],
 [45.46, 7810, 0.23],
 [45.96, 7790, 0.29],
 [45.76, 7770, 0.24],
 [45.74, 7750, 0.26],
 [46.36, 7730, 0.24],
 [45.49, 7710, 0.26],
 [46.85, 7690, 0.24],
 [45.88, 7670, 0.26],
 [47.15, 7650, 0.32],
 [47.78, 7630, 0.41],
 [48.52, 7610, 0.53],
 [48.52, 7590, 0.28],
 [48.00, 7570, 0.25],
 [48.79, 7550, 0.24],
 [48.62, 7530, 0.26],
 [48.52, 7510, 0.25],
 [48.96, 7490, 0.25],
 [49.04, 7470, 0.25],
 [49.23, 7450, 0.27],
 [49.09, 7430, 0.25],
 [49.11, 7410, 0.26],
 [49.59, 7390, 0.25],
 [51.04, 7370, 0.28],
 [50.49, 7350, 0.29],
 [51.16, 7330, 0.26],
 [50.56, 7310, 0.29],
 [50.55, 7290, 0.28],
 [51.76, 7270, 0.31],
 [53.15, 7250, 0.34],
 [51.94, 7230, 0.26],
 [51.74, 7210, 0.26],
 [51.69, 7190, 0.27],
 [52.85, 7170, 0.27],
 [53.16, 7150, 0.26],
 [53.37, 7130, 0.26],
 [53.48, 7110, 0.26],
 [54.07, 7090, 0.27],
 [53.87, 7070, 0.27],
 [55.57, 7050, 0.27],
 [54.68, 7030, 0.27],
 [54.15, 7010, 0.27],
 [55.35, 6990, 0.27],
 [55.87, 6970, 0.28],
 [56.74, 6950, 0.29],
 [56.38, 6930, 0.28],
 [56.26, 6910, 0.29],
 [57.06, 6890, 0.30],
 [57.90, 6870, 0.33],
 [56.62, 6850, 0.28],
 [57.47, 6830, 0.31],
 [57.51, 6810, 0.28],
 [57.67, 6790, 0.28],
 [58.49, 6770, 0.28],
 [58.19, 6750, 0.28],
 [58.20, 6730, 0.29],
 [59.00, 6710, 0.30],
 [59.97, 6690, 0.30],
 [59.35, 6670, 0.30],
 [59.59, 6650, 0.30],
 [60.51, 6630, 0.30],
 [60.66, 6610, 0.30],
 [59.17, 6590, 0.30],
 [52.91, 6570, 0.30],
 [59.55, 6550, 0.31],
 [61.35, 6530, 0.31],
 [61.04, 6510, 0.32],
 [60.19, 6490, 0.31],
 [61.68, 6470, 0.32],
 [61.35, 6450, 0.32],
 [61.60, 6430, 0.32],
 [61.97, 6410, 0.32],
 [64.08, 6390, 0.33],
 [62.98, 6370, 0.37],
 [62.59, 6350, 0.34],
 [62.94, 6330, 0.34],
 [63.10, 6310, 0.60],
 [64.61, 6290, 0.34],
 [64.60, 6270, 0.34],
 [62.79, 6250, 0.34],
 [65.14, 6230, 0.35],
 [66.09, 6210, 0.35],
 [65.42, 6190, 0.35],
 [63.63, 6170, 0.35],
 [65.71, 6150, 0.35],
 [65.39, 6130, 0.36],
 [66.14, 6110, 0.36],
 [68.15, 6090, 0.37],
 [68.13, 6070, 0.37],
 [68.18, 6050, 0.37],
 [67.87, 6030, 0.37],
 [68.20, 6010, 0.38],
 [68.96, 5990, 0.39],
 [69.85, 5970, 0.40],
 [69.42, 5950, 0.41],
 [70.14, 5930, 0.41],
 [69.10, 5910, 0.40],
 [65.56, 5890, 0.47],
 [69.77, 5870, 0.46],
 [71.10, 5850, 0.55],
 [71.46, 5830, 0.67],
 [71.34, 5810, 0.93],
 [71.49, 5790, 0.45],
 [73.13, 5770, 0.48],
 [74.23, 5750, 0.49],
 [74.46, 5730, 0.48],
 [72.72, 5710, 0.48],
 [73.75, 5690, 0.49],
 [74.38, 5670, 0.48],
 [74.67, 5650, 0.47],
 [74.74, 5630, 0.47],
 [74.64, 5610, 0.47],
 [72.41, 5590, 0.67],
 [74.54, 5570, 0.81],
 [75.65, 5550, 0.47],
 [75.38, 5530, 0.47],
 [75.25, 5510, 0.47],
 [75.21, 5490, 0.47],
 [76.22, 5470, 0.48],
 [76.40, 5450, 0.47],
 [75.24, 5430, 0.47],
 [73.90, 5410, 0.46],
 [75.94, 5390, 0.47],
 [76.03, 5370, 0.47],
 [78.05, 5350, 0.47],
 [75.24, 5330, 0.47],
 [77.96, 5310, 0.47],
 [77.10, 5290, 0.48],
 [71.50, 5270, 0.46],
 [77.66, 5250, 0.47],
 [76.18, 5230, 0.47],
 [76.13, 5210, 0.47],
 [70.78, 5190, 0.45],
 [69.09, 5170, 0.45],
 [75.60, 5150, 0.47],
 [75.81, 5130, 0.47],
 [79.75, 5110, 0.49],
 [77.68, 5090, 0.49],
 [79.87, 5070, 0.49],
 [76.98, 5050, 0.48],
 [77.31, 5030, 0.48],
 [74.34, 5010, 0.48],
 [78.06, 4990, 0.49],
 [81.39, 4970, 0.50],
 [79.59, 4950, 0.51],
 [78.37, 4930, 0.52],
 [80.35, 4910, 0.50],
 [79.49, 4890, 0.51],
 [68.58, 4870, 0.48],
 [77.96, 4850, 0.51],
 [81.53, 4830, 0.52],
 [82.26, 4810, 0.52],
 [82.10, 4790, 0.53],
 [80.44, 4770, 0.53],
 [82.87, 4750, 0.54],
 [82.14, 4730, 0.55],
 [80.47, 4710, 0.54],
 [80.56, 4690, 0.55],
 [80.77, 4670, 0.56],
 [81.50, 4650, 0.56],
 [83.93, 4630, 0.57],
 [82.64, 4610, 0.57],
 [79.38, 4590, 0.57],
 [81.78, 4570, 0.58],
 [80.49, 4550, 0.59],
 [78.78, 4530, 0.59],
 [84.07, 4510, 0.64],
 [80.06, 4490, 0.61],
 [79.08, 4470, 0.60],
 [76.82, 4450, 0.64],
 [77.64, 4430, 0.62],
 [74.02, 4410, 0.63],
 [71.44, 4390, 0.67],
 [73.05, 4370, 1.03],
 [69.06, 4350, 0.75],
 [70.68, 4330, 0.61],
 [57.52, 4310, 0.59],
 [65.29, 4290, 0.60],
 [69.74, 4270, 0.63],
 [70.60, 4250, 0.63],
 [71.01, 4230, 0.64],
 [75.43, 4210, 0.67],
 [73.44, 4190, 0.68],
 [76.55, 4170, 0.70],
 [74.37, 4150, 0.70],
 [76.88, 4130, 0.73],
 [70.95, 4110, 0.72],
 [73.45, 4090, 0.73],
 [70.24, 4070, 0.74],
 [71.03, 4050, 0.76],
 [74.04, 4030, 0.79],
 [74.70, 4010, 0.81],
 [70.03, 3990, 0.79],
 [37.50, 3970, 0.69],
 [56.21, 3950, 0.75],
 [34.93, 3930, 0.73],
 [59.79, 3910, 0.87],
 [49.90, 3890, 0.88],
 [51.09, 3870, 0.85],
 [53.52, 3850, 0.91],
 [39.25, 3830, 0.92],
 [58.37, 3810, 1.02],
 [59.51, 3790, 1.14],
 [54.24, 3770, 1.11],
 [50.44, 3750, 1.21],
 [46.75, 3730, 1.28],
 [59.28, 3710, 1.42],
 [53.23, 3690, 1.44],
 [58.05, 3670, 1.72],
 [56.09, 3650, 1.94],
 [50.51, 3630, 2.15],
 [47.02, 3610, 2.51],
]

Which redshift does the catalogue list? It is 0.00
